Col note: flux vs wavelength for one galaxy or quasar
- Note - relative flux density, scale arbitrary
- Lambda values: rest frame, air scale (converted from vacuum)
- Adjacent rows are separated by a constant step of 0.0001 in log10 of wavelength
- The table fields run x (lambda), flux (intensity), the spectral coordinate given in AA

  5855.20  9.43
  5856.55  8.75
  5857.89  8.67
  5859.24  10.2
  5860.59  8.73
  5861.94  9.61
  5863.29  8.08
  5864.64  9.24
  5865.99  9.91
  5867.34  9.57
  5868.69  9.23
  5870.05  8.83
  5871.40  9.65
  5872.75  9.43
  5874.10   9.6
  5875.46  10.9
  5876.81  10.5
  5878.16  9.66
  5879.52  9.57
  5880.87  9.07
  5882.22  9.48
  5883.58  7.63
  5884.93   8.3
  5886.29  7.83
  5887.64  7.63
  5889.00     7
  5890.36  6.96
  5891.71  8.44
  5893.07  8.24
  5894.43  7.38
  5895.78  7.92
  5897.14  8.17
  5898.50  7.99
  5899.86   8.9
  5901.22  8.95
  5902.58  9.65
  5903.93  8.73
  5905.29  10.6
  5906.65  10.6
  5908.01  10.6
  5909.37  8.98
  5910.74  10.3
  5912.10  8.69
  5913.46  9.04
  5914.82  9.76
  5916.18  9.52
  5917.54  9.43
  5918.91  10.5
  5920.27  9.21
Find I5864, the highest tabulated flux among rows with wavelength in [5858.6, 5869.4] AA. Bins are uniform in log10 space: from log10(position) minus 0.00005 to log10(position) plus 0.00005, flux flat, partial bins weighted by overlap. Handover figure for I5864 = 10.2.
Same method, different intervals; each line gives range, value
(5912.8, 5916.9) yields 9.76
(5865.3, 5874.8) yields 9.91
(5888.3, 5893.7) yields 8.44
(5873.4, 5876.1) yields 10.9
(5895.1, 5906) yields 10.6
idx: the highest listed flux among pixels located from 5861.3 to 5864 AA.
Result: 9.61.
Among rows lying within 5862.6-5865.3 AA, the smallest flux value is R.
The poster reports 8.08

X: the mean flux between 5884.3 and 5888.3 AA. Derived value 7.92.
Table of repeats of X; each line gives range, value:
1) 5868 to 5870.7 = 9.01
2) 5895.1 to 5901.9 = 8.38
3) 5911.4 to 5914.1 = 8.88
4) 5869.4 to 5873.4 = 9.31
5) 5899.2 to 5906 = 9.38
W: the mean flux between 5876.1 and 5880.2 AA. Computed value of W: 9.93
